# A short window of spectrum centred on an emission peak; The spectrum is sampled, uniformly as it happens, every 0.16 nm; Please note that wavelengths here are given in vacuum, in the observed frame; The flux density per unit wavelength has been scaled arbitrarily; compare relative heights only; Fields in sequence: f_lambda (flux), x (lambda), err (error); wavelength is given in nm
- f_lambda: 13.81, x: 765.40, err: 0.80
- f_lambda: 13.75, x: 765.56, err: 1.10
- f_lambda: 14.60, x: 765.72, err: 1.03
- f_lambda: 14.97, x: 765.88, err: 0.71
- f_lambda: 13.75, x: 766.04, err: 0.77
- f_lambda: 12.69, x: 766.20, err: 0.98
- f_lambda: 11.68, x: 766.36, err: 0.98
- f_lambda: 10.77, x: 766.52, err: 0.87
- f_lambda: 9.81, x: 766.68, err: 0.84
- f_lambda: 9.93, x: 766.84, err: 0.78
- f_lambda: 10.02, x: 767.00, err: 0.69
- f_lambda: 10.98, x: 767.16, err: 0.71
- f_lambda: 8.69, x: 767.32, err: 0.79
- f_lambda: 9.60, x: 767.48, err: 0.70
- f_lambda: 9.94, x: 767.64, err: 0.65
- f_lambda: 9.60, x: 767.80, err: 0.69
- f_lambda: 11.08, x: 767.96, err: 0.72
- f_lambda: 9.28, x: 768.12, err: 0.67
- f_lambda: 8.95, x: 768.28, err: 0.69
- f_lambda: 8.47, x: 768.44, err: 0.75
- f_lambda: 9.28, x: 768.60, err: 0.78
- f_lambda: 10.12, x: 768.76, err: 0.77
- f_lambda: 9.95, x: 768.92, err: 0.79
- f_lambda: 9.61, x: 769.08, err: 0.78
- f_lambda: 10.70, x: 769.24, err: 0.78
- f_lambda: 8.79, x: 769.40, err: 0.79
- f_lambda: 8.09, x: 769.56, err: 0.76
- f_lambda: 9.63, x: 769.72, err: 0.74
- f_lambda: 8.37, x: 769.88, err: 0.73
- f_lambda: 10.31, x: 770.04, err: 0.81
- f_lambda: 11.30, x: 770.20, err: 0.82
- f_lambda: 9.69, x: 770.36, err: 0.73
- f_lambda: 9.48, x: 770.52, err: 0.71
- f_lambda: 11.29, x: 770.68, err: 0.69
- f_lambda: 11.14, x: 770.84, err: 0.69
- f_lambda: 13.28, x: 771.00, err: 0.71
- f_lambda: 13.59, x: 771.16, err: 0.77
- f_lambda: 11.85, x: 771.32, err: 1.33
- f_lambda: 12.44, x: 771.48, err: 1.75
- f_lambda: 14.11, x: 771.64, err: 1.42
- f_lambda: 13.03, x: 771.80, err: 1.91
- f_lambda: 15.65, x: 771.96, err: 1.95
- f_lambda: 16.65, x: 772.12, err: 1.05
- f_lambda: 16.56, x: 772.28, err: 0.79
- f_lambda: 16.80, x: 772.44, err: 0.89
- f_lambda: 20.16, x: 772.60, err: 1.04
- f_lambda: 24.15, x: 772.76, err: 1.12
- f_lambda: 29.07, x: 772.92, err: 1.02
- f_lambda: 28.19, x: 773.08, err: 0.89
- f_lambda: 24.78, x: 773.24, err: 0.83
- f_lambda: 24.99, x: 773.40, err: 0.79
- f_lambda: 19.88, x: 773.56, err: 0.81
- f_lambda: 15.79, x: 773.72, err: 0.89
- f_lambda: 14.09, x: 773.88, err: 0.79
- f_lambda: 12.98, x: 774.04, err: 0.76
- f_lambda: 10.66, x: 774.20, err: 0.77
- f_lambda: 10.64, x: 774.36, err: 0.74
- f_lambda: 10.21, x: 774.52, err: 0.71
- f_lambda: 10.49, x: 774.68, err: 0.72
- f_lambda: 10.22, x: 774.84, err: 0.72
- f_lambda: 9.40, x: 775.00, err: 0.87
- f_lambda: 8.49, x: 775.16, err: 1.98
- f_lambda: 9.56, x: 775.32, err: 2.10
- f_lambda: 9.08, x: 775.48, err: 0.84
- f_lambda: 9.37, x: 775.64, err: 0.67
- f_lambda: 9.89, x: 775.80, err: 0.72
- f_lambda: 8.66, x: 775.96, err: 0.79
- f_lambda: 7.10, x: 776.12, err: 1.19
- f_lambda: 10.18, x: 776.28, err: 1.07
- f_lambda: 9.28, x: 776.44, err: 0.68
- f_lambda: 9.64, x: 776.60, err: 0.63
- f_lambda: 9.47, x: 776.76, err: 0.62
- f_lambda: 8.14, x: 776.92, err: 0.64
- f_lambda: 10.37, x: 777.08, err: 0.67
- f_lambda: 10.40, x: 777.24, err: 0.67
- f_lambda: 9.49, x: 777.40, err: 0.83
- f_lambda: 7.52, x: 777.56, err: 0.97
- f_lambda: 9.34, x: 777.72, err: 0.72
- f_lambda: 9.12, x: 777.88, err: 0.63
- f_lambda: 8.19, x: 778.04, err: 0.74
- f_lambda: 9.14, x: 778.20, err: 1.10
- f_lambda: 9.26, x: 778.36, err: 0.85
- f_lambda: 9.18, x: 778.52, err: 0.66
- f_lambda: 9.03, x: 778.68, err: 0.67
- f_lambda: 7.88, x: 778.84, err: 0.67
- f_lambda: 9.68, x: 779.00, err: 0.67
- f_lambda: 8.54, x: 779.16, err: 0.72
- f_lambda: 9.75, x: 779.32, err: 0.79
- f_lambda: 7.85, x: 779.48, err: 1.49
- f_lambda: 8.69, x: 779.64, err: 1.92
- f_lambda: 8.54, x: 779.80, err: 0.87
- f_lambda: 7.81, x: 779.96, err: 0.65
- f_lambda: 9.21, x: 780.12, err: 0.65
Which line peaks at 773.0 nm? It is [O III] 5007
